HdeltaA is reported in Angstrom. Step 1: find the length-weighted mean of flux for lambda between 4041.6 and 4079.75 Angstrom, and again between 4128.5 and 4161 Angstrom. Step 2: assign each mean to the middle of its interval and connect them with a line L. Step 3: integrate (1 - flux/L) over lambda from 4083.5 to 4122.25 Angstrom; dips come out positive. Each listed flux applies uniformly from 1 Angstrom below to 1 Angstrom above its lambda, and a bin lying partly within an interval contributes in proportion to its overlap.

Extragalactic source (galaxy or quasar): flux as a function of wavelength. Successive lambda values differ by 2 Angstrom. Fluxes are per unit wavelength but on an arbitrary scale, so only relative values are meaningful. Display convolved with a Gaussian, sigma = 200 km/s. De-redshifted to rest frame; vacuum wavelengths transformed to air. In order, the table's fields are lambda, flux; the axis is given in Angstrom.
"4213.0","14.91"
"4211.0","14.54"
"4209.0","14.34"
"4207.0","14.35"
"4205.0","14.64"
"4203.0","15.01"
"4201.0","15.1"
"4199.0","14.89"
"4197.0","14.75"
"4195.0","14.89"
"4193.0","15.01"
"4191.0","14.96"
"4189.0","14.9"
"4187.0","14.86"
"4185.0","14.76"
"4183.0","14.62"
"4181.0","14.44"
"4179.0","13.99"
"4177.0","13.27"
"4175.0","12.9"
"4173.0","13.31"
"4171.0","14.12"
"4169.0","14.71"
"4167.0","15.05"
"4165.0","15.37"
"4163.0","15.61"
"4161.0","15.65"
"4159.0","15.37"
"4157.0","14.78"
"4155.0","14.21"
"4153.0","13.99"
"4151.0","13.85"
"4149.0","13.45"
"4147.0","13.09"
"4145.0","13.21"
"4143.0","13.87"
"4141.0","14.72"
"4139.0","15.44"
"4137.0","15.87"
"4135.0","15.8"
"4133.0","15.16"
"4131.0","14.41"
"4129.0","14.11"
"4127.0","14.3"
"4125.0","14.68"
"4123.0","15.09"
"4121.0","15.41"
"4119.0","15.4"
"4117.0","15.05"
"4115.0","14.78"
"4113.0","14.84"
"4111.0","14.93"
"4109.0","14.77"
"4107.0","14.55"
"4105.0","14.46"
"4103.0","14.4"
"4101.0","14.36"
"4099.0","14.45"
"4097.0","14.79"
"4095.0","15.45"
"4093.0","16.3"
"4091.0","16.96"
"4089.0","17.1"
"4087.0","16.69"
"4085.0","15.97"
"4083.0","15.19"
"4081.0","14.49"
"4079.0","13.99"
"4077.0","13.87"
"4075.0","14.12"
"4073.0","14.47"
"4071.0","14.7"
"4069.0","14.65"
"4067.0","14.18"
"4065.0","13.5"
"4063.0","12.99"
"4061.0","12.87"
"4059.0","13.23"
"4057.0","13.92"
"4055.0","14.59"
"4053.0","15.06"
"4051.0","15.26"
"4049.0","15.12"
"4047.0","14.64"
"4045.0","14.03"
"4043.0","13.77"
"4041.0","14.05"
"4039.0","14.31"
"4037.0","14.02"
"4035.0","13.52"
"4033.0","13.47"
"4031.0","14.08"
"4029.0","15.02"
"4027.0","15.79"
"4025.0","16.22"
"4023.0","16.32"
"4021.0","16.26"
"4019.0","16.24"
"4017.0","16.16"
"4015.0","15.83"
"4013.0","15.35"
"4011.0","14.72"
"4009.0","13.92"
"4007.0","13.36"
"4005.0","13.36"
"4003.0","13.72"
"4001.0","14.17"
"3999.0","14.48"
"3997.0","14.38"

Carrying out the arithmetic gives -2.6 Angstrom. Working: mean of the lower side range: 14.2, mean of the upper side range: 14.5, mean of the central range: 15.3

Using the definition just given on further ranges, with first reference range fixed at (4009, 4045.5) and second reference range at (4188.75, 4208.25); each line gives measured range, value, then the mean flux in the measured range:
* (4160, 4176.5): 0.3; 14.5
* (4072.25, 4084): 0.4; 14.4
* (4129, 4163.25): 0.7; 14.6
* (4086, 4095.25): -1.0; 16.6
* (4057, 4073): 1.2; 13.8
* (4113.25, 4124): -0.2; 15.1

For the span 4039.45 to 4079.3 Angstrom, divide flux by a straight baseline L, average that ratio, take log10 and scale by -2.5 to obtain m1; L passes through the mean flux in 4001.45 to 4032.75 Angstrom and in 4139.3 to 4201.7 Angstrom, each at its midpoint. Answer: 0.05 mag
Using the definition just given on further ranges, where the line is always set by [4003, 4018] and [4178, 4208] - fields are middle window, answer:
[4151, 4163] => -0.005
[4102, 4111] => 0.007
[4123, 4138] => -0.016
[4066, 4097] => -0.039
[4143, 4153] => 0.093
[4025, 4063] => 0.026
